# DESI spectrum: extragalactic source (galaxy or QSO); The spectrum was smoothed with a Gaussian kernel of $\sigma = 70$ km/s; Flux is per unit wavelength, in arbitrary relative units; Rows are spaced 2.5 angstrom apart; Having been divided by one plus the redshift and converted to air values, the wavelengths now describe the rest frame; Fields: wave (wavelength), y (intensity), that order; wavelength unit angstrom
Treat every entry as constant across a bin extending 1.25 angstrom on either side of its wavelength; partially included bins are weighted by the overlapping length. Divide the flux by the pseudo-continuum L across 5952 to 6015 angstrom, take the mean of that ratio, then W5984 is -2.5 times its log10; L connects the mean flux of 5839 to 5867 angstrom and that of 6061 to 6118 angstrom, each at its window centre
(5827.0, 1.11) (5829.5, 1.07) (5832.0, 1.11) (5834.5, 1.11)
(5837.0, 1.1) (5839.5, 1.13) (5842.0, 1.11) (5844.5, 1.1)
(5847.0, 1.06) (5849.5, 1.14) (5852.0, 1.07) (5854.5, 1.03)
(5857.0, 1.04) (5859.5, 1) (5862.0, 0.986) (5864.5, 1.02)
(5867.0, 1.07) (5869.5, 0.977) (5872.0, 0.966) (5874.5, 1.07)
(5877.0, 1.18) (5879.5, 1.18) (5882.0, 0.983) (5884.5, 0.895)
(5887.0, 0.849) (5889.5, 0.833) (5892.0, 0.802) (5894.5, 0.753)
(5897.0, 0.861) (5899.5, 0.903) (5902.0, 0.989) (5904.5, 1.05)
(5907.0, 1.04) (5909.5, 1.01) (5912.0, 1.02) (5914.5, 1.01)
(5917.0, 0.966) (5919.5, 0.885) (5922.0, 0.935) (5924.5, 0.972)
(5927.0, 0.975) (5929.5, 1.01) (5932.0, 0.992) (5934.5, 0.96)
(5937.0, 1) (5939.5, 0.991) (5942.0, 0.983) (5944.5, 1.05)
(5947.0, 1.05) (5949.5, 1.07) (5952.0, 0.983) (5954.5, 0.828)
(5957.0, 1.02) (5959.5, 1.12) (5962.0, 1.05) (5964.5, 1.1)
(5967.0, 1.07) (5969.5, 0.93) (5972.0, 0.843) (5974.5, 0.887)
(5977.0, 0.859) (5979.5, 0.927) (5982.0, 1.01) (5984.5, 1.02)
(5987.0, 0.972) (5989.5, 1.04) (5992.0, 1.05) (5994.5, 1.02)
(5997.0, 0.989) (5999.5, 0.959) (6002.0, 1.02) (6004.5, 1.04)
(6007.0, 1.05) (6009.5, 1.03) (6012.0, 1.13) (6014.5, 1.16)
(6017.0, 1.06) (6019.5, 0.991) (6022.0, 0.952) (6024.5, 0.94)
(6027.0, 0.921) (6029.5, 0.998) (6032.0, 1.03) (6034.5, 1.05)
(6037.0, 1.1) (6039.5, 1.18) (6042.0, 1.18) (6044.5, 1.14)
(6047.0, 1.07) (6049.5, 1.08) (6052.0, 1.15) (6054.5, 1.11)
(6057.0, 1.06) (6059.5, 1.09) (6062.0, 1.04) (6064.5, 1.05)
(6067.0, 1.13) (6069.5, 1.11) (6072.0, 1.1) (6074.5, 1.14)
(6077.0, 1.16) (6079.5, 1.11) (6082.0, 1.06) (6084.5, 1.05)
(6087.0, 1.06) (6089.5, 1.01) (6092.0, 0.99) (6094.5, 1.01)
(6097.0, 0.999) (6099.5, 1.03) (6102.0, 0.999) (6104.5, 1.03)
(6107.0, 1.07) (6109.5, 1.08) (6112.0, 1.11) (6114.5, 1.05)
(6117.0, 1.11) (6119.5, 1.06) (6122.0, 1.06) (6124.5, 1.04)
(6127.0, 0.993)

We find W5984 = 0.06 mag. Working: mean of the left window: 1.06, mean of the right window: 1.07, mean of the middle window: 1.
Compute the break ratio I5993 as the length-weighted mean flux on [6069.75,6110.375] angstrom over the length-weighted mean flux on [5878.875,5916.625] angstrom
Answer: 1.12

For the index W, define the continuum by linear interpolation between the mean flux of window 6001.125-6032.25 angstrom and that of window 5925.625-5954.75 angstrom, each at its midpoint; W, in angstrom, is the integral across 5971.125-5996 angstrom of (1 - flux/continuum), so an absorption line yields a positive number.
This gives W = 1.17 angstrom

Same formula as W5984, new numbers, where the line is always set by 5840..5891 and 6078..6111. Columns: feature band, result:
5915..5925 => 0.098 mag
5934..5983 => 0.050 mag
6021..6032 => 0.081 mag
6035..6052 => -0.087 mag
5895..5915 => 0.059 mag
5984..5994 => 0.015 mag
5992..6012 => 0.011 mag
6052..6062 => -0.052 mag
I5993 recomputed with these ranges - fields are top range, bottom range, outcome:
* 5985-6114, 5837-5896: 1.04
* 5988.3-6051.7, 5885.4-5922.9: 1.13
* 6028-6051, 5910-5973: 1.10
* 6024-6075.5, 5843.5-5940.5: 1.09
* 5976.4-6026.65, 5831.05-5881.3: 0.94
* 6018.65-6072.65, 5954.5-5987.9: 1.09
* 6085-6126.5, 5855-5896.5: 1.07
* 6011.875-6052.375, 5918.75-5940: 1.10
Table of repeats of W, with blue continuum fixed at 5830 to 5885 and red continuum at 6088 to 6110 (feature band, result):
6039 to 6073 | -2.5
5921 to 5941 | 1.3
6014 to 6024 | 0.1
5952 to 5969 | 0.4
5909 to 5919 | 0.6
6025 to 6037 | 0.3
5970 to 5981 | 1.7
